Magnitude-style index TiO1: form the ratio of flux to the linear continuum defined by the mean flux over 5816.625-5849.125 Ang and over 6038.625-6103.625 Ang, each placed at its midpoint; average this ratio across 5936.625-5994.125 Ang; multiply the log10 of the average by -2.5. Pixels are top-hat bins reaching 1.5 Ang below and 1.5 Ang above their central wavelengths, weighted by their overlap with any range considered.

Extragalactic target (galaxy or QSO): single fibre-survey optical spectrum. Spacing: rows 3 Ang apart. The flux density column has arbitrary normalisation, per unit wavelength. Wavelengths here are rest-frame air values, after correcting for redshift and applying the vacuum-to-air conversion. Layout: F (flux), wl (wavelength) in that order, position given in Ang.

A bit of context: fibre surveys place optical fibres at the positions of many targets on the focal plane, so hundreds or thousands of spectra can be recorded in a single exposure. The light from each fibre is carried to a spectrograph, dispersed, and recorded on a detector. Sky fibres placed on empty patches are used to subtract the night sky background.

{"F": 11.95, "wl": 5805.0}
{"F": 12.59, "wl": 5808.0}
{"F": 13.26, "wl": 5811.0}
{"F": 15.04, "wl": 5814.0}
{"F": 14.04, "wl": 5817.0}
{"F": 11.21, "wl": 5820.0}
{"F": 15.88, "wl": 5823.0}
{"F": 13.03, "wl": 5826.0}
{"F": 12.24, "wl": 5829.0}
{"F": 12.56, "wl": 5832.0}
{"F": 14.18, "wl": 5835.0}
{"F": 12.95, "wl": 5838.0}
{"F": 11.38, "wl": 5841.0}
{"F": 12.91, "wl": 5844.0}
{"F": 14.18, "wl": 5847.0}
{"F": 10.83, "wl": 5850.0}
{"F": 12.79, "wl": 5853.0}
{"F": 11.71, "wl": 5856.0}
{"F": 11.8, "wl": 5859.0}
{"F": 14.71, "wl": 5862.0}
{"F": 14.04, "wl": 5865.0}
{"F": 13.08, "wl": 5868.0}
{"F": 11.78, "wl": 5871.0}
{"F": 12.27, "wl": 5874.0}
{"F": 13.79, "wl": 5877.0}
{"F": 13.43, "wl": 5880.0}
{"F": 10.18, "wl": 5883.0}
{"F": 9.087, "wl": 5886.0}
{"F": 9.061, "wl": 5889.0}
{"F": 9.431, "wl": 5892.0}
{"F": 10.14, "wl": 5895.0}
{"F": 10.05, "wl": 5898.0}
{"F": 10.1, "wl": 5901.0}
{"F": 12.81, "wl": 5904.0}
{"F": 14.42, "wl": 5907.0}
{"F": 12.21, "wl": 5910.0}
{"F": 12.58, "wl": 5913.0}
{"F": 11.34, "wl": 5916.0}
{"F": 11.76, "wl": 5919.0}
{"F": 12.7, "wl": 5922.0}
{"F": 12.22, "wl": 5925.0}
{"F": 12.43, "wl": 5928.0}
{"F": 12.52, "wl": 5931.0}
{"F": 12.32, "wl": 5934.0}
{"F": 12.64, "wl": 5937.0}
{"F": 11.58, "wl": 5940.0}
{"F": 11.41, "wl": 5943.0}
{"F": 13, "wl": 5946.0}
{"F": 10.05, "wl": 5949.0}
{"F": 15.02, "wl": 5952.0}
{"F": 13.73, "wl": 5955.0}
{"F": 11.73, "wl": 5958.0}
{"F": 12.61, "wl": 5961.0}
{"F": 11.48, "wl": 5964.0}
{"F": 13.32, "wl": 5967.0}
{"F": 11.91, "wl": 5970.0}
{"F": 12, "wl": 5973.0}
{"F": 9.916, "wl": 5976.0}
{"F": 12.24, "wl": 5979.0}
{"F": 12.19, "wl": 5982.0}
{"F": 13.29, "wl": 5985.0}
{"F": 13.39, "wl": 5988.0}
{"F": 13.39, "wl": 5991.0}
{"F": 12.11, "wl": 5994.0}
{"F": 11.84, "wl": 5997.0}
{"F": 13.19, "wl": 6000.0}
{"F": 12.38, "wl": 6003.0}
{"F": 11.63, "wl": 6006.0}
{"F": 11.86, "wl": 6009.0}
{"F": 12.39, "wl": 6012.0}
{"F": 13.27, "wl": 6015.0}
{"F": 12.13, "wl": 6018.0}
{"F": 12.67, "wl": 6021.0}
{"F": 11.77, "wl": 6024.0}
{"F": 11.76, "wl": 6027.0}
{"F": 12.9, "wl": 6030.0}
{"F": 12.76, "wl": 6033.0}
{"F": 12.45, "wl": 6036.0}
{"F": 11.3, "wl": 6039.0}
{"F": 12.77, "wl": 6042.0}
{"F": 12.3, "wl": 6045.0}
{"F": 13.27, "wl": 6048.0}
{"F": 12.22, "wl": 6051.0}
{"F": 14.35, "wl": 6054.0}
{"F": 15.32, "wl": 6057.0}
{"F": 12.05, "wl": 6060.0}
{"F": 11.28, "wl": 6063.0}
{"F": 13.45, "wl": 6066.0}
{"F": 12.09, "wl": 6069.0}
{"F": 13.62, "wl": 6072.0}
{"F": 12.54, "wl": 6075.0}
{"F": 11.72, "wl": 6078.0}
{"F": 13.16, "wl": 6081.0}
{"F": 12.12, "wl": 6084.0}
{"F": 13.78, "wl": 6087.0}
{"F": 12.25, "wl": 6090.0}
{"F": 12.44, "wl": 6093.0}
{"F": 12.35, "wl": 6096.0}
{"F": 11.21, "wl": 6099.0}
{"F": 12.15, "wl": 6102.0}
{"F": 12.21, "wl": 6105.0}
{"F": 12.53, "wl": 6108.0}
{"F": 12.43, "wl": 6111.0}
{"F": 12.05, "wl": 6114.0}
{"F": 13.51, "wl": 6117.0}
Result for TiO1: 0.04 mag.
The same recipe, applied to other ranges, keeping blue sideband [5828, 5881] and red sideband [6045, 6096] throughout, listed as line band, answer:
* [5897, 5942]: 0.06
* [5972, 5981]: 0.13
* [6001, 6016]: 0.04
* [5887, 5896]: 0.33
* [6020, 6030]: 0.06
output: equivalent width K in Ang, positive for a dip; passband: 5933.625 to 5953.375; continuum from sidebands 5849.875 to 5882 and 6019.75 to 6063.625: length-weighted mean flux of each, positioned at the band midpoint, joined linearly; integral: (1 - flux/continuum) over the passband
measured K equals 0.7 Ang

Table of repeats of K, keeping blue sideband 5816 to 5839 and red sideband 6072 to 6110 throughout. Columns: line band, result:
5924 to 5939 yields 0.6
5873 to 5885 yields 0.7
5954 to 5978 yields 1.4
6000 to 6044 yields 1.1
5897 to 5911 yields 1.1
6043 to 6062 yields -1.0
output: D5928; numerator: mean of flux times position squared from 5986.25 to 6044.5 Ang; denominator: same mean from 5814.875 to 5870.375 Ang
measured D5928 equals 1.01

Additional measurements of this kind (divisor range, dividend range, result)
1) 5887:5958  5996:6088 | 1.10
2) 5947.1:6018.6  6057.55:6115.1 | 1.04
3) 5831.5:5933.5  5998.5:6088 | 1.10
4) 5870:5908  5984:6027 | 1.16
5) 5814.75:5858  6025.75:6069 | 1.06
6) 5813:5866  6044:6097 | 1.06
